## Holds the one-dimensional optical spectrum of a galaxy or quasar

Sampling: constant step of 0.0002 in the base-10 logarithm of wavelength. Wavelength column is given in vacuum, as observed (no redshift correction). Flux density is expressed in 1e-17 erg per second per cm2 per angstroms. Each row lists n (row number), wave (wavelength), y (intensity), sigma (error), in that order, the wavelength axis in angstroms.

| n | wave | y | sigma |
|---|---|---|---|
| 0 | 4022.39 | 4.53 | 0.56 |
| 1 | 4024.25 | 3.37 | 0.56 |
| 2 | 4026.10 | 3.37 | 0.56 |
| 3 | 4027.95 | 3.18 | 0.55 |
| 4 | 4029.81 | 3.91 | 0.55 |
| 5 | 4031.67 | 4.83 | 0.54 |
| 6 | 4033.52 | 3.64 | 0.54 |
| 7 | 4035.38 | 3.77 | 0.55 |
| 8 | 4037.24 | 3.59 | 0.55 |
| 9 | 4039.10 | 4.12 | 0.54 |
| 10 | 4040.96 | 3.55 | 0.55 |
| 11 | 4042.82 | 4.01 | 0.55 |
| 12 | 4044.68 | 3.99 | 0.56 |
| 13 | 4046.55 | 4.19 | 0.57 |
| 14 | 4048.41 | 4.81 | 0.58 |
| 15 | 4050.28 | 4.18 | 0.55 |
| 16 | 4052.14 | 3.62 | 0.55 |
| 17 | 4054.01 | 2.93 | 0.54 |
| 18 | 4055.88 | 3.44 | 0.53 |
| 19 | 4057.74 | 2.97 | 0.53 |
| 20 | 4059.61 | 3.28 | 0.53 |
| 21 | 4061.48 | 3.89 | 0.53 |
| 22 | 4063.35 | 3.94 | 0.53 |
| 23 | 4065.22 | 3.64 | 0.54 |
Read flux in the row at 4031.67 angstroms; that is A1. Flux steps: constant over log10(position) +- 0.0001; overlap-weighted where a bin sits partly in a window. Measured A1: 4.83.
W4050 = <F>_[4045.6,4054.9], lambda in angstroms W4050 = 3.95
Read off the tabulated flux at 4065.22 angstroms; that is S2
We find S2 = 3.64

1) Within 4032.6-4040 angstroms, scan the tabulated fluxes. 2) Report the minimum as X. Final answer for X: 3.59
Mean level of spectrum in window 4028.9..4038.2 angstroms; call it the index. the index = 3.95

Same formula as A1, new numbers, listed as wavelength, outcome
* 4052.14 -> 3.62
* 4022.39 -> 4.53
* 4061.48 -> 3.89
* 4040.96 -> 3.55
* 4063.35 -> 3.94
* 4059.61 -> 3.28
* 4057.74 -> 2.97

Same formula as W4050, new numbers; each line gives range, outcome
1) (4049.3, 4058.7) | 3.43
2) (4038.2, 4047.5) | 3.97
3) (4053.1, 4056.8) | 3.18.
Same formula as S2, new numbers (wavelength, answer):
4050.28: 4.18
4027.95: 3.18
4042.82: 4.01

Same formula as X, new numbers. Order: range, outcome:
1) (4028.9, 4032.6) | 3.91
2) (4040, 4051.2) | 3.55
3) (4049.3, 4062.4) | 2.93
